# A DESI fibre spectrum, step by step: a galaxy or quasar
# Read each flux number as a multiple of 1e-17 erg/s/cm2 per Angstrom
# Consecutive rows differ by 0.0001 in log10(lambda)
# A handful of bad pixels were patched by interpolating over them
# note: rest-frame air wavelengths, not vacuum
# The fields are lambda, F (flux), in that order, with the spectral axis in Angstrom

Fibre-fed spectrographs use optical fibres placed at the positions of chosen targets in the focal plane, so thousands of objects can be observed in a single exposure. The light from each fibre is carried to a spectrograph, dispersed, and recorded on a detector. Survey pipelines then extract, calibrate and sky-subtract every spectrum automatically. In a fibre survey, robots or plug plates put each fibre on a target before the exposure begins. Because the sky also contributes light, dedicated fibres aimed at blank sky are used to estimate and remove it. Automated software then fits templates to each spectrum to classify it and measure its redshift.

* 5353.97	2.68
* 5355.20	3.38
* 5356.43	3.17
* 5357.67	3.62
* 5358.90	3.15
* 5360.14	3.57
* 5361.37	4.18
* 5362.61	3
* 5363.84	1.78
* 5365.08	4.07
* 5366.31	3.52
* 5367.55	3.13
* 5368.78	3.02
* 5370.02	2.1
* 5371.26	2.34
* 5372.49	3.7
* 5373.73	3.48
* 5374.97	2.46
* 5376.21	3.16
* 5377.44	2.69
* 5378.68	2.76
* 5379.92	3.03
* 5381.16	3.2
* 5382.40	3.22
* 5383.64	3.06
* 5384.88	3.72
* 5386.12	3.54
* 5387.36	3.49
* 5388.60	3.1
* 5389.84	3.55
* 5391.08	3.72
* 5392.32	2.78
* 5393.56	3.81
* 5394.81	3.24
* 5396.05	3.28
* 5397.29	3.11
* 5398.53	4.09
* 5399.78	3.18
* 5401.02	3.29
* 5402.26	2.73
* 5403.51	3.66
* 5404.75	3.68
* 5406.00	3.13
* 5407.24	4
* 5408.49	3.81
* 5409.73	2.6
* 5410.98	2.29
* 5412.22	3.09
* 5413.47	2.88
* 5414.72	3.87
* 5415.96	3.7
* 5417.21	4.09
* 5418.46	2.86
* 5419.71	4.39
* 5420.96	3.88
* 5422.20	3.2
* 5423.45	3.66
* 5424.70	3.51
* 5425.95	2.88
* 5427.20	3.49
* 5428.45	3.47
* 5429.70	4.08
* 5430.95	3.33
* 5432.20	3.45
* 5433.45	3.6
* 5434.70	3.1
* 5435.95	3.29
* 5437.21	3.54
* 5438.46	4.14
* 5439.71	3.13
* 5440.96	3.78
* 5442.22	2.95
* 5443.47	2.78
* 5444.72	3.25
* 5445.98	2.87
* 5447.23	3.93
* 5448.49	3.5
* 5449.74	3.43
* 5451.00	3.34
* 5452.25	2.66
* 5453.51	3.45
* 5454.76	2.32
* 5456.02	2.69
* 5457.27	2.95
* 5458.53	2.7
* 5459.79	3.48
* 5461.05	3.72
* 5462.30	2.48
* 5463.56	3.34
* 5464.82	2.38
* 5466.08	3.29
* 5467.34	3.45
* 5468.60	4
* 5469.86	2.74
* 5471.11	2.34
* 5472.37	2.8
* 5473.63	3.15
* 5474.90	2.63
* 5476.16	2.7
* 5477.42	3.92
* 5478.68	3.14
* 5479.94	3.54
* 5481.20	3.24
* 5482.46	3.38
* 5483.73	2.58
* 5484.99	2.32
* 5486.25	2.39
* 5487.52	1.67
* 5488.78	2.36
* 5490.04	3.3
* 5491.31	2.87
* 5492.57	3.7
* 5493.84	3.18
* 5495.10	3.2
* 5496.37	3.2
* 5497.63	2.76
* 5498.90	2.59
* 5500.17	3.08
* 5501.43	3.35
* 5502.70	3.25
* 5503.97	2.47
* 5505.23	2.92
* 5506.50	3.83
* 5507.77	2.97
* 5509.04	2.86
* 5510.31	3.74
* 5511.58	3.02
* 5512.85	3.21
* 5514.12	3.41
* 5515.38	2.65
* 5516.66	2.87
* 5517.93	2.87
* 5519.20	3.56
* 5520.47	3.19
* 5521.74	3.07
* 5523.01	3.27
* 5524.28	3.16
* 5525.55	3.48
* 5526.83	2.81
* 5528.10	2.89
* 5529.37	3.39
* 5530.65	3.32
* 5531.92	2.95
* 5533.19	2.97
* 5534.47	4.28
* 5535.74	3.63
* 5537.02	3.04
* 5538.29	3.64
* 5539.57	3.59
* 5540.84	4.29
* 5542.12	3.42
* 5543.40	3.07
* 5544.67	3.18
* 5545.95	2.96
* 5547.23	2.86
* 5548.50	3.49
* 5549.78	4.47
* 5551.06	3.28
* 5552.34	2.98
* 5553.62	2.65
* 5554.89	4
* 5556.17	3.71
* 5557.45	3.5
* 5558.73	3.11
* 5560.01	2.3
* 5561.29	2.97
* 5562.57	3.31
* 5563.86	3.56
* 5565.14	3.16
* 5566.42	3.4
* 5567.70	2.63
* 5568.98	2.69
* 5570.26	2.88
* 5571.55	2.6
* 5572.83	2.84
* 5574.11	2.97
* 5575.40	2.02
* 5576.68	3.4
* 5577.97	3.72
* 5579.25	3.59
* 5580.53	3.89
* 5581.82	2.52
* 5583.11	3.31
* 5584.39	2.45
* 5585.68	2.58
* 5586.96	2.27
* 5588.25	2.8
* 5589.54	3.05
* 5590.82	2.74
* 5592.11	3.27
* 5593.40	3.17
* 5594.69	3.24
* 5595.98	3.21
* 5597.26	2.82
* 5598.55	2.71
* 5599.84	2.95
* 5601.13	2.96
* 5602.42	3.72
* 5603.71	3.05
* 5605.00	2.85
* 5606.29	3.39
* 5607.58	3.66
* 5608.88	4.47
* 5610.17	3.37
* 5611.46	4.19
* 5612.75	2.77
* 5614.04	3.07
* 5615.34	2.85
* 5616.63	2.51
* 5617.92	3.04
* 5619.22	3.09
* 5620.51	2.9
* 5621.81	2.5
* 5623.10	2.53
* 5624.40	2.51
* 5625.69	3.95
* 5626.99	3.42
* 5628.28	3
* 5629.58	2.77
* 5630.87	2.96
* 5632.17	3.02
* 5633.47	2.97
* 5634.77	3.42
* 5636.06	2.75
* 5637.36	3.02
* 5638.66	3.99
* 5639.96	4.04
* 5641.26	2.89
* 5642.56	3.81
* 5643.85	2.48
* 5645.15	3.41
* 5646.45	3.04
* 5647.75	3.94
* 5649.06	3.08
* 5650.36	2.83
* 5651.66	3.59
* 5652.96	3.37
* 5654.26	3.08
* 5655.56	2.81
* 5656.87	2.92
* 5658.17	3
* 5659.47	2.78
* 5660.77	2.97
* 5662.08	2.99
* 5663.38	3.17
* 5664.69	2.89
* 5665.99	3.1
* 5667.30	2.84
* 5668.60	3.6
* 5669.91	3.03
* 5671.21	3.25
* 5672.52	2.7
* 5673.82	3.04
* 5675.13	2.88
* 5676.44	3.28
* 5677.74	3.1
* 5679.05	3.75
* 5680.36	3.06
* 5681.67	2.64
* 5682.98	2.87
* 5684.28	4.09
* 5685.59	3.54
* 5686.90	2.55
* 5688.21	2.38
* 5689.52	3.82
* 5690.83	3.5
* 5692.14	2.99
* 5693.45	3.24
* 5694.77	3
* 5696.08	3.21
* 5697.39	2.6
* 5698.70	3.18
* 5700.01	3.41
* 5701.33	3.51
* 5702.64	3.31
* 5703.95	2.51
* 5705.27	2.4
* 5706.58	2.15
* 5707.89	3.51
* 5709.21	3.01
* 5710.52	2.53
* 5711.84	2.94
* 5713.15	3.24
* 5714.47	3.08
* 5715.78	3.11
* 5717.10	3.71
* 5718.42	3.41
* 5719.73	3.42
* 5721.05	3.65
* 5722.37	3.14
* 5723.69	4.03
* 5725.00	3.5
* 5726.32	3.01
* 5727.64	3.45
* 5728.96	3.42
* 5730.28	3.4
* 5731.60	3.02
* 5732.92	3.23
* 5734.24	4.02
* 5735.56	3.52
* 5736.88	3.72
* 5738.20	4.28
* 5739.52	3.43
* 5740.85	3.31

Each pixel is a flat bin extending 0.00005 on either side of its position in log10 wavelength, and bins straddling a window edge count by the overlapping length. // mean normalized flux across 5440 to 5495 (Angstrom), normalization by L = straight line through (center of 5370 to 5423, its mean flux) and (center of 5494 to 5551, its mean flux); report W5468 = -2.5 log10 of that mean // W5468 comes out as 0.08 mag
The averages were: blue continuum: 3.29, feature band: 3.04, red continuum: 3.23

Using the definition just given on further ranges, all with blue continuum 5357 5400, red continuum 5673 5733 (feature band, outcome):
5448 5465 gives 0.06 mag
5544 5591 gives 0.04 mag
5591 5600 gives 0.05 mag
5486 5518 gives 0.07 mag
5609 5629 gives 0.03 mag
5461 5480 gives 0.05 mag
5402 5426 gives -0.07 mag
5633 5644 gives -0.04 mag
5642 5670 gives 0.02 mag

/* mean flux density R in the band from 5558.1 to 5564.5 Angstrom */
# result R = 3.05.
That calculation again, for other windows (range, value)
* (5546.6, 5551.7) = 3.53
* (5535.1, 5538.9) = 3.44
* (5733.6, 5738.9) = 3.88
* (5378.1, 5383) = 3.05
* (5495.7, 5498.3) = 2.97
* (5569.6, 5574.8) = 2.81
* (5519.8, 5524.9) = 3.18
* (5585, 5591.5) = 2.69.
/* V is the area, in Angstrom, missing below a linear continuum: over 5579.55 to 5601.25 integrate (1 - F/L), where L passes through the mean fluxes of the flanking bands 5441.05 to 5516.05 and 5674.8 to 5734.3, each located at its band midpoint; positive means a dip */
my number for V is 1.17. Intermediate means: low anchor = 3.05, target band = 2.95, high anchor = 3.18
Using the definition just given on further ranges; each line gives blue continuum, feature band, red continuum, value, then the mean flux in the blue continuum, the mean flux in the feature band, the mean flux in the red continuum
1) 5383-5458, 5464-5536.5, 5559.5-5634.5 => 3.11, 3.36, 3.08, 3.05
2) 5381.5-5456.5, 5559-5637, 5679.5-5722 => 3.87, 3.36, 3.05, 3.11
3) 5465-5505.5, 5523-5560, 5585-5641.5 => -3.77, 2.98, 3.34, 3.1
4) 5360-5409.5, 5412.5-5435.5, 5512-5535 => -2.02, 3.25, 3.52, 3.18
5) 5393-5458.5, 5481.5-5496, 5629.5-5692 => 2.04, 3.35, 2.83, 3.15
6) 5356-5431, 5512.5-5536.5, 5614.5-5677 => -0.15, 3.31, 3.21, 3.08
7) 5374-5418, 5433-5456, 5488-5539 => -0.22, 3.29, 3.26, 3.15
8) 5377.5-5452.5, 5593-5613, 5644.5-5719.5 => -0.70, 3.37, 3.3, 3.11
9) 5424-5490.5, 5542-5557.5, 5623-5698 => -1.05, 3.13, 3.34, 3.13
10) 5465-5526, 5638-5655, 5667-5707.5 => -1.49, 3.05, 3.35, 3.08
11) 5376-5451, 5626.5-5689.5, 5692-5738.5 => 2.55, 3.37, 3.13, 3.24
